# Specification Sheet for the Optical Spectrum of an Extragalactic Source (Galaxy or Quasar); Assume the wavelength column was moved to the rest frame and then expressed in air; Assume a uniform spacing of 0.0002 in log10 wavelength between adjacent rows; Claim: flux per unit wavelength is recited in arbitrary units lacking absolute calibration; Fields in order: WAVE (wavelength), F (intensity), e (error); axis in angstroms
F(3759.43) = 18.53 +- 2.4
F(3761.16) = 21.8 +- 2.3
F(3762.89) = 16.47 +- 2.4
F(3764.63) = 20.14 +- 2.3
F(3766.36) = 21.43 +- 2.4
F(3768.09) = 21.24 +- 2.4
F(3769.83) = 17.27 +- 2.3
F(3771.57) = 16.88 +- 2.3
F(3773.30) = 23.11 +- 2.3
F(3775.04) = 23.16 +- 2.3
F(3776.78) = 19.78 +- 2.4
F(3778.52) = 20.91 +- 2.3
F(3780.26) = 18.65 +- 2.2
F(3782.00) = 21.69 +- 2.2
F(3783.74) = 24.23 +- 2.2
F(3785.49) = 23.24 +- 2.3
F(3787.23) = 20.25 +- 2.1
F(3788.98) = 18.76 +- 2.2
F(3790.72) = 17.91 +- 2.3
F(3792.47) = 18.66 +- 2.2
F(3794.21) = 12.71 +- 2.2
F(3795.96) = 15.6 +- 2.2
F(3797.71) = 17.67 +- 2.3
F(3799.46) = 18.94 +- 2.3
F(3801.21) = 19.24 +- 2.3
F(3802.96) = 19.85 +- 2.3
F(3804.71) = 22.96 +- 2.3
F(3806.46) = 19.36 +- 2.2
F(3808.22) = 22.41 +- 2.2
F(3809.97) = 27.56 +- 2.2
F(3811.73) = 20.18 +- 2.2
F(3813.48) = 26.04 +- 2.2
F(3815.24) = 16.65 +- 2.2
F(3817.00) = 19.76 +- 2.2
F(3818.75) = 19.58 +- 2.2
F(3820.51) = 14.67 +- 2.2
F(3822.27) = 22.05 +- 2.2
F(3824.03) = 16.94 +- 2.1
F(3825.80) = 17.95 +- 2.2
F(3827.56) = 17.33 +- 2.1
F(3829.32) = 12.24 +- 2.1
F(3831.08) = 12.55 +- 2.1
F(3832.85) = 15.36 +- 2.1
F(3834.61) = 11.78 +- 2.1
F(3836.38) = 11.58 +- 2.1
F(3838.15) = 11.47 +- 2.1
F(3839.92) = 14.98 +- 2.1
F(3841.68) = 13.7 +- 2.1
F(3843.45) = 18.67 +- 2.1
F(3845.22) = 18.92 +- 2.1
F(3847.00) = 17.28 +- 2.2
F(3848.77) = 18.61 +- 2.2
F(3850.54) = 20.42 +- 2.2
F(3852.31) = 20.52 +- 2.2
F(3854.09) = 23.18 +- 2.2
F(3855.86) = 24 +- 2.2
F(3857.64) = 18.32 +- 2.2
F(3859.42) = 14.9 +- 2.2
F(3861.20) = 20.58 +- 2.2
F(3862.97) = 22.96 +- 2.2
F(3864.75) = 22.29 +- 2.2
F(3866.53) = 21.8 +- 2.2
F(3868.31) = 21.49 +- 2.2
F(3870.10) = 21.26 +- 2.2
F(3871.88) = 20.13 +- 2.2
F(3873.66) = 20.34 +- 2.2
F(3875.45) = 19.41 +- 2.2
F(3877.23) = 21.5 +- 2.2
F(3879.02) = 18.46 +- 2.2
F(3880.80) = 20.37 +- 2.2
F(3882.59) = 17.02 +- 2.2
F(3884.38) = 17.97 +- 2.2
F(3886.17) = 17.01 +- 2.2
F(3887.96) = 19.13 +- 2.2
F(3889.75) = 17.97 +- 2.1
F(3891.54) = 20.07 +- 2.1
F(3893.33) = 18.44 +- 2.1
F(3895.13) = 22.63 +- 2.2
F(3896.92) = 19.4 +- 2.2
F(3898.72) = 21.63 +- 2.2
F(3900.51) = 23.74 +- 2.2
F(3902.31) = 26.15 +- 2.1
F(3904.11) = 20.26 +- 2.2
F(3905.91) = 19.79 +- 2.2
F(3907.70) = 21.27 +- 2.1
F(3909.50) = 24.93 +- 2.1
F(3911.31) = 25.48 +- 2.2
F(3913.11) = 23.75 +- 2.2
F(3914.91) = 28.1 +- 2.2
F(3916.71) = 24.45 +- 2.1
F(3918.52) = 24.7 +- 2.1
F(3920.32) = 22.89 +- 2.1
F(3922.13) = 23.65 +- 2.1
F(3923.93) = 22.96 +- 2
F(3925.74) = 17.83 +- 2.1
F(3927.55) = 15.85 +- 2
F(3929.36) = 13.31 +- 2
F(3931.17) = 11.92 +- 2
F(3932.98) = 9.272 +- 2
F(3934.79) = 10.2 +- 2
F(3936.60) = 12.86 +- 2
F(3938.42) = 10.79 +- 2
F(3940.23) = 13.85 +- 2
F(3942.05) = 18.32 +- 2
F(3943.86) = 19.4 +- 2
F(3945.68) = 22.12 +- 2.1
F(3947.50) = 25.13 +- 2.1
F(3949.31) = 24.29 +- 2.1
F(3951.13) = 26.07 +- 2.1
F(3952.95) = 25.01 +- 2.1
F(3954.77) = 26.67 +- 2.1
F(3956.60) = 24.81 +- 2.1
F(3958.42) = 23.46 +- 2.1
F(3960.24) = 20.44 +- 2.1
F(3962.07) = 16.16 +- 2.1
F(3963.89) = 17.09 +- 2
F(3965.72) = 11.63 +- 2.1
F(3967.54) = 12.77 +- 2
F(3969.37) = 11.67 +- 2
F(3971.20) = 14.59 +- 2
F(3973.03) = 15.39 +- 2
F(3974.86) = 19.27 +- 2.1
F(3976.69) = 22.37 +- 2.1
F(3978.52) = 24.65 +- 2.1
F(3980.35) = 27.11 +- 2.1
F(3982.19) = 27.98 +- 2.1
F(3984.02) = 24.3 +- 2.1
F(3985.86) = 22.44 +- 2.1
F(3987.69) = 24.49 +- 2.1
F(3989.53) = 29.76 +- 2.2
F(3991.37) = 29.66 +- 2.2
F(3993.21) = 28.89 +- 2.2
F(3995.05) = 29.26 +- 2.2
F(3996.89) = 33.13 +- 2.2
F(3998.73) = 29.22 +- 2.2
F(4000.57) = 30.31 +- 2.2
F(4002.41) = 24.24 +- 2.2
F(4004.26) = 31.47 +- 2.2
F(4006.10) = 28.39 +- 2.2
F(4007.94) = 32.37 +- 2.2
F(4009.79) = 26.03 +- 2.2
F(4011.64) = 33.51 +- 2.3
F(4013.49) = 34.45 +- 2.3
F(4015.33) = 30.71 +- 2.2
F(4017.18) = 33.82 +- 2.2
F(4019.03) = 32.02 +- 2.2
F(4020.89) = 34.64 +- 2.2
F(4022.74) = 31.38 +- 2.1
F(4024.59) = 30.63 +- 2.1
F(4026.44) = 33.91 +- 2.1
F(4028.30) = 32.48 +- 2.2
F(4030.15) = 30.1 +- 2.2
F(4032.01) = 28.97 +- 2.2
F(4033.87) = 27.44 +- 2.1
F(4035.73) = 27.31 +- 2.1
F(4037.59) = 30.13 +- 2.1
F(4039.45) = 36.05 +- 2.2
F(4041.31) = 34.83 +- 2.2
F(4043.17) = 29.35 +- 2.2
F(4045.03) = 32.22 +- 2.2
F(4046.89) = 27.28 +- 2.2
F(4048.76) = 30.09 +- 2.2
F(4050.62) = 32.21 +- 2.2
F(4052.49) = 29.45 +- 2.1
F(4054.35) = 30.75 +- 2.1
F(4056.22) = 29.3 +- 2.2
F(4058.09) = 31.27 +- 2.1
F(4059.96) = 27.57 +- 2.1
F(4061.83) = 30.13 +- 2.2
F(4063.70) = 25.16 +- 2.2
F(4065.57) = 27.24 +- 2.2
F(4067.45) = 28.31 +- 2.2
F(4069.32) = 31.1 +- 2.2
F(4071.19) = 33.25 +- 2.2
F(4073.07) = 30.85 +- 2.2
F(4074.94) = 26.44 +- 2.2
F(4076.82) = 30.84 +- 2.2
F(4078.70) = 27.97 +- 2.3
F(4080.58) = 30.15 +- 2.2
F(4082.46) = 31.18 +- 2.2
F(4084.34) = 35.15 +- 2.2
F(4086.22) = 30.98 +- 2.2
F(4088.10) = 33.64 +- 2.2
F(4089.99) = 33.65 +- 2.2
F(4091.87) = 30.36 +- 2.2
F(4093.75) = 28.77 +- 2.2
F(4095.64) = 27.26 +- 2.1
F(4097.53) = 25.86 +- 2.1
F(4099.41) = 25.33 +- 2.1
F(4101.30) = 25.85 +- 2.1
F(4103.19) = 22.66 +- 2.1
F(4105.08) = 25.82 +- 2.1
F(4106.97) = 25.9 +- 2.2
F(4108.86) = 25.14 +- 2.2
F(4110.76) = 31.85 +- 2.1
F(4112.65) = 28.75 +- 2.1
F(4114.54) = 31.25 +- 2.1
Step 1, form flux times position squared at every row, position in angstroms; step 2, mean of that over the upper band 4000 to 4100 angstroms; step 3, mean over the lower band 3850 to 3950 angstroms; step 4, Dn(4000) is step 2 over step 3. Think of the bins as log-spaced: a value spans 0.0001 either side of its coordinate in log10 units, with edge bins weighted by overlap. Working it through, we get 1.6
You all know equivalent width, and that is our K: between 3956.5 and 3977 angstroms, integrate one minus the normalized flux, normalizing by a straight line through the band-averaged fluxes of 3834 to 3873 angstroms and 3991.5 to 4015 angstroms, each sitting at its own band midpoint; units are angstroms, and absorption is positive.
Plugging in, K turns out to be 7.70 angstroms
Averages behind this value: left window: 18.6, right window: 30.1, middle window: 17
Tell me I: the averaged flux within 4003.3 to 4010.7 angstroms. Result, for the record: 29.5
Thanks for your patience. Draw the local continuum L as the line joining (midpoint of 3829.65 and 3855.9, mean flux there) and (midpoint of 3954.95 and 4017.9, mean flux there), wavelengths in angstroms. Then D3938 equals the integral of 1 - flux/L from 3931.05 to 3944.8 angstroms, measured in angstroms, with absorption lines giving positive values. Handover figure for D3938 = 5.4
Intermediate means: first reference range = 16.5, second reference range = 24.9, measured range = 13.4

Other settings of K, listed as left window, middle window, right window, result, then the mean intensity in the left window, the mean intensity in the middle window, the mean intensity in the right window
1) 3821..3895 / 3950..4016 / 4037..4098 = 2.3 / 18.3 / 24.7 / 30.3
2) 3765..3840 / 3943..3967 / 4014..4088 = 4.1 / 18.7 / 21.6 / 30.6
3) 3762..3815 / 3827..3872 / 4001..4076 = 9.6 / 20.2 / 17.9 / 30.4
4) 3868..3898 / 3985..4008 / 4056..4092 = -2.4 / 19.5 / 28.6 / 30.2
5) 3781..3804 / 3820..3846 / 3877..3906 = 5.6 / 19.2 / 15.3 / 20.1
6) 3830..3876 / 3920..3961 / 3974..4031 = 9.3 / 18.3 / 19.1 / 29.2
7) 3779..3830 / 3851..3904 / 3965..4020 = 3.7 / 19.5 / 20.4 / 25.9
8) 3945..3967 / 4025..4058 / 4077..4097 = -3.7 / 21.7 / 30.7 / 30.8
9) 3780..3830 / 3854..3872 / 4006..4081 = 1.0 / 19.5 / 20.9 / 30.5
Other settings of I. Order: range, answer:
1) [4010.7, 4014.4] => 33.9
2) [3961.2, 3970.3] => 13.9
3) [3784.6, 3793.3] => 19.8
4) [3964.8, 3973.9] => 13.2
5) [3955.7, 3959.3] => 24.2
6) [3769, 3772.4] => 17.1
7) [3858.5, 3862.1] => 17.8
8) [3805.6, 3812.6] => 22.4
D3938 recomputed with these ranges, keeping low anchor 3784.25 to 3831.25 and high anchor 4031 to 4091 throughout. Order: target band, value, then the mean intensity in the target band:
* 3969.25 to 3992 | 3.32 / 22.9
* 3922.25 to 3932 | 2.94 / 17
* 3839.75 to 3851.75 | 1.75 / 17.8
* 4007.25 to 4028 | -2.74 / 32.1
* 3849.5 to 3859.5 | 0.24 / 20.6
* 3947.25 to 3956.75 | 0.03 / 25.4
